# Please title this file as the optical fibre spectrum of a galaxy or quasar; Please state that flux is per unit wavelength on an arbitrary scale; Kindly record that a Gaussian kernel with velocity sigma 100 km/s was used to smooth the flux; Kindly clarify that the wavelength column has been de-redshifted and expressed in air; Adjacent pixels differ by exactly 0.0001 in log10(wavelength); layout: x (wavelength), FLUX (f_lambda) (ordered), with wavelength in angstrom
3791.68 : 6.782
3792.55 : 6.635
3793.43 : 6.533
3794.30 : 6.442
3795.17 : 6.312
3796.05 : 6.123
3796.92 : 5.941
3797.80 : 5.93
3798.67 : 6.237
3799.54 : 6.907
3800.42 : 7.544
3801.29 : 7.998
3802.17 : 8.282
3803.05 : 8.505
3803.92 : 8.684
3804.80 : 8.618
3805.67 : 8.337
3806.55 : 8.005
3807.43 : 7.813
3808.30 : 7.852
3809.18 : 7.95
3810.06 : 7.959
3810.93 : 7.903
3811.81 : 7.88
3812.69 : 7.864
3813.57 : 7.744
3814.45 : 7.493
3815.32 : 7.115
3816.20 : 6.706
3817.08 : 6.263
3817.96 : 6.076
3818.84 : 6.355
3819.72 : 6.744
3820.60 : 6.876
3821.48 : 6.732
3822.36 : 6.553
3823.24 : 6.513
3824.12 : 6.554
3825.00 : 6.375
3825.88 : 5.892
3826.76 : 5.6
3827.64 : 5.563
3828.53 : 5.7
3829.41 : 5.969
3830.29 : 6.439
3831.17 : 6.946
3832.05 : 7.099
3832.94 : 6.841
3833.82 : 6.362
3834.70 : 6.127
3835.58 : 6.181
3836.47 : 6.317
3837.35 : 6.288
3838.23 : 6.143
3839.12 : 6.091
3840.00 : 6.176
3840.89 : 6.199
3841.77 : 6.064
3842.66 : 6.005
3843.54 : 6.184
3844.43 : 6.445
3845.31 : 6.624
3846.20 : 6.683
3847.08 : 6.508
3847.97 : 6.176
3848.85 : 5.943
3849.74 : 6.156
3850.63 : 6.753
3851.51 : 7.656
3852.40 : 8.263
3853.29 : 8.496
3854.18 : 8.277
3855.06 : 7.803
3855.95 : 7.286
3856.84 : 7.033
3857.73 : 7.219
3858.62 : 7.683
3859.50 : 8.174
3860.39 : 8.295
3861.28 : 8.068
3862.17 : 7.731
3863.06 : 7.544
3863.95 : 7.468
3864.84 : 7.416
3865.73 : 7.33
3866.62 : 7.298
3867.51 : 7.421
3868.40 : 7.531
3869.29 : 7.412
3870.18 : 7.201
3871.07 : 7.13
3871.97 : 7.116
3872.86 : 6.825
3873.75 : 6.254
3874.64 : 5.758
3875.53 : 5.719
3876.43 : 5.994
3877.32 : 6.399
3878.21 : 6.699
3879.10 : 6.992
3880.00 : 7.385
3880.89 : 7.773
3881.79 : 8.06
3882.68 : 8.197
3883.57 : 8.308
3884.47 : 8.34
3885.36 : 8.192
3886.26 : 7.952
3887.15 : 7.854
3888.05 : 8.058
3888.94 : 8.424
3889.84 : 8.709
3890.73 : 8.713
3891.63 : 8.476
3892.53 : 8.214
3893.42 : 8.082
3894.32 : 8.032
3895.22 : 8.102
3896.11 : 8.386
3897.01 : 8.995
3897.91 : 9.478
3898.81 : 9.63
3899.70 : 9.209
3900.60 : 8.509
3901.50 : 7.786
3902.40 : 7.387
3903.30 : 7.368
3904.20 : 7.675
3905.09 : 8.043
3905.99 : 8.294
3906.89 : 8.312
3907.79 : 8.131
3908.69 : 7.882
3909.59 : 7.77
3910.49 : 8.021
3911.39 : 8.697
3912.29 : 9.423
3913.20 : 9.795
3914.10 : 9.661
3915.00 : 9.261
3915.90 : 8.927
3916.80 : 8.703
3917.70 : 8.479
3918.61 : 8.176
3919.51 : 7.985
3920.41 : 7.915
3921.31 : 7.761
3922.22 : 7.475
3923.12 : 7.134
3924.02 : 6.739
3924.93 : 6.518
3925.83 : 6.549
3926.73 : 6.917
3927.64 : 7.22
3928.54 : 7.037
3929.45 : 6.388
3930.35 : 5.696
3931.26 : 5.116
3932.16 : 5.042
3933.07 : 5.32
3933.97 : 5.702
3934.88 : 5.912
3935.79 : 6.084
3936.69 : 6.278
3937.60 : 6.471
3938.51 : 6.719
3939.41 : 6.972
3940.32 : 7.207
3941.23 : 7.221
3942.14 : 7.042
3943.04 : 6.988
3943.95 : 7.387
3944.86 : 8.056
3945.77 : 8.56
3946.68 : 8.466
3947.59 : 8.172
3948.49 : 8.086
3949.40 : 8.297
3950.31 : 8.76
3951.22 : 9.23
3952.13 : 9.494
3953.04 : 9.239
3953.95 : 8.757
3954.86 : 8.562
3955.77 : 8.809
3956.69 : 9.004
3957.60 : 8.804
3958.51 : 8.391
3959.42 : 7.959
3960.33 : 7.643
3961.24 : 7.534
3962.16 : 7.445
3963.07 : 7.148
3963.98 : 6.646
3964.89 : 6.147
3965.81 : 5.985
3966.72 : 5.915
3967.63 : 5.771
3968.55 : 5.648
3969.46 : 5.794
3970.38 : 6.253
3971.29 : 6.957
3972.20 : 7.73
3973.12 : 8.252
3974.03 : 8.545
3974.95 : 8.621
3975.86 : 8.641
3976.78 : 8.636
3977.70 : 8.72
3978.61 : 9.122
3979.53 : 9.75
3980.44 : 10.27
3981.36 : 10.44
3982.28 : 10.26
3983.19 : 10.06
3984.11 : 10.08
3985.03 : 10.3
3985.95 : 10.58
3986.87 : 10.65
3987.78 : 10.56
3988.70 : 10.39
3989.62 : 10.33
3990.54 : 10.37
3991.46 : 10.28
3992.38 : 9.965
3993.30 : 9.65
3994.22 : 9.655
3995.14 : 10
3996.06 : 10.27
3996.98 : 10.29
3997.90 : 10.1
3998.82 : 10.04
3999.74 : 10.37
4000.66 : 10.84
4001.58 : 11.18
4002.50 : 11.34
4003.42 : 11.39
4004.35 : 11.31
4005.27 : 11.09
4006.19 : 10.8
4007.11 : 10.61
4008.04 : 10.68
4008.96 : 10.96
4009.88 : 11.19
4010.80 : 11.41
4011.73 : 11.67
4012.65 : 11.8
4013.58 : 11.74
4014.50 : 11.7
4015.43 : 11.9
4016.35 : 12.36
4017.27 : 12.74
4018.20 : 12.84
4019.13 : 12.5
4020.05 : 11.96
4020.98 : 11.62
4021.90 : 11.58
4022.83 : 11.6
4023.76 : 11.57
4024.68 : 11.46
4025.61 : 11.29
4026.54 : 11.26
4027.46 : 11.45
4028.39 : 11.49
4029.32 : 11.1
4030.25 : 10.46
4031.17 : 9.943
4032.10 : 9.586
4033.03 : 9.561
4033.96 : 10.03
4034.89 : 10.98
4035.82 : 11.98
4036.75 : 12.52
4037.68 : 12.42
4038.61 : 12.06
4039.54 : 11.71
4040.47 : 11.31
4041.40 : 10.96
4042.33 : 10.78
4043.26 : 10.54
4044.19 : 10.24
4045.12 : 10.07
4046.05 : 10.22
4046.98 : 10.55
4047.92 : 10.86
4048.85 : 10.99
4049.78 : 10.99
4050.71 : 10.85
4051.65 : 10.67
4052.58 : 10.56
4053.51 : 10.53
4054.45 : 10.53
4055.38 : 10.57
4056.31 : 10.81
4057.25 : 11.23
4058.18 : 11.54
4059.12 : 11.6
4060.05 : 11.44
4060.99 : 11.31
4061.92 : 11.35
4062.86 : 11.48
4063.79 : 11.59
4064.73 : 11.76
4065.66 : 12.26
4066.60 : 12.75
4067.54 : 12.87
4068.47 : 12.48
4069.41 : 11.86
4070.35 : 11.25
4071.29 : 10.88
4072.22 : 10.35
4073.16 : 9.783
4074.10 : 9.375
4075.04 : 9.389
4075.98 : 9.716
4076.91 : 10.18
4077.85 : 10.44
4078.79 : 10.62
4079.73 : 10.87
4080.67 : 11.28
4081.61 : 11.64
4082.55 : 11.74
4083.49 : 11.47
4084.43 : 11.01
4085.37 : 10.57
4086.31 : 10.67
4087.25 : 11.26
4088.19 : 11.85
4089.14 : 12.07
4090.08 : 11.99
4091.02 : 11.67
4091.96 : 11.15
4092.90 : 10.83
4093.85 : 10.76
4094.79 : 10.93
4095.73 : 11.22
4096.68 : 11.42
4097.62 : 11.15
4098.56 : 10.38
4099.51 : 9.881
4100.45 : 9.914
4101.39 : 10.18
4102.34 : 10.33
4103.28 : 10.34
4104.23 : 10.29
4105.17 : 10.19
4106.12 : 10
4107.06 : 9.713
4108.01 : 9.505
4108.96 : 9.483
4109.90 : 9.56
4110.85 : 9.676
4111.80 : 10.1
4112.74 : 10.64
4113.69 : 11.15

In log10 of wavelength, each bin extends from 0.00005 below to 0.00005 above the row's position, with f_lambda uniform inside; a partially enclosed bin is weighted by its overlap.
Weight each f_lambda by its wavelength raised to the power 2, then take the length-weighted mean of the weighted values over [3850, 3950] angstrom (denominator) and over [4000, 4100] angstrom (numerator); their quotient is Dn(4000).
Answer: 1.58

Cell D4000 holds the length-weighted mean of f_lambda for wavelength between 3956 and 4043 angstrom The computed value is 10.1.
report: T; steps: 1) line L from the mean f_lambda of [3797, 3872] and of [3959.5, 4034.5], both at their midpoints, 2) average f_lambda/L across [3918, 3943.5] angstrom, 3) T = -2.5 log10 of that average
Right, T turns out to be 0.29 mag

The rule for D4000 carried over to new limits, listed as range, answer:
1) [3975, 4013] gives 10.4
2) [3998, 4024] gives 11.4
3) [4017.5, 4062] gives 11.1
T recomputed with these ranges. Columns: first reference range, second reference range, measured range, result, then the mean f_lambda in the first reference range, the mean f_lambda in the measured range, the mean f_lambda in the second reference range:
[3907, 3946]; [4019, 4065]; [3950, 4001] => 0.01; 7.36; 8.85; 11.1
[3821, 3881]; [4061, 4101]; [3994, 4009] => -0.11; 6.8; 10.7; 11.1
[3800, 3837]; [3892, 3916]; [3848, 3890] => 0.07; 7.05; 7.42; 8.48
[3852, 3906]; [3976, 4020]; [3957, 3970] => 0.38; 7.76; 6.93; 10.7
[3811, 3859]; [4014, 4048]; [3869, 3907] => 0.02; 6.69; 7.8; 11.3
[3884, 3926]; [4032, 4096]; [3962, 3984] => 0.20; 8.25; 7.91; 11.1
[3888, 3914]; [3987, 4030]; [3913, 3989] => 0.22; 8.42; 7.88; 11.1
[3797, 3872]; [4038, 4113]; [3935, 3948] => 0.21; 7.04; 7.22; 10.9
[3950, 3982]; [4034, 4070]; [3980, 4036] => -0.14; 8.03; 10.9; 11.3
